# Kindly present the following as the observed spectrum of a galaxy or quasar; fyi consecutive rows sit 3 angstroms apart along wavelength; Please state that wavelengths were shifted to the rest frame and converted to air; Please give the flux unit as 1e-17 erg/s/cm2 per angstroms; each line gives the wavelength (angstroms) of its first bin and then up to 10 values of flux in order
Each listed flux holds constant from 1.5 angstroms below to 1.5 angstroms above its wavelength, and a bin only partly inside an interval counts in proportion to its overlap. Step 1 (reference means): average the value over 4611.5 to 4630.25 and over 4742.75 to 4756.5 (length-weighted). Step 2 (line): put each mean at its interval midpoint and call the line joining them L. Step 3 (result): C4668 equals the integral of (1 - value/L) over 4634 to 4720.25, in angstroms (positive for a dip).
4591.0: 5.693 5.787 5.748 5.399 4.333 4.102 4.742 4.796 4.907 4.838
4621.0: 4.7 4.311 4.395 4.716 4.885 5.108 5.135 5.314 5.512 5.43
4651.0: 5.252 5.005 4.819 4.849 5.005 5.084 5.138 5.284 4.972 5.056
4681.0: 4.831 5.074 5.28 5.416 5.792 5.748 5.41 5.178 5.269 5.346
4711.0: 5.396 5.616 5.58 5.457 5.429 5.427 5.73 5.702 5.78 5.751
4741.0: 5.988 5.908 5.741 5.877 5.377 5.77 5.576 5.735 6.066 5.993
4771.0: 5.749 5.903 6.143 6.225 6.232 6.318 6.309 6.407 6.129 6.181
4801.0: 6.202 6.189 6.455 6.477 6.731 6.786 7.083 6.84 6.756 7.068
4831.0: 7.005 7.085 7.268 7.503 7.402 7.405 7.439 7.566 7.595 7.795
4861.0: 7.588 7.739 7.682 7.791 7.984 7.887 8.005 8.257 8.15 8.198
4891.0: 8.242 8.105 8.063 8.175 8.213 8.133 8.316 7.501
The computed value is -2.2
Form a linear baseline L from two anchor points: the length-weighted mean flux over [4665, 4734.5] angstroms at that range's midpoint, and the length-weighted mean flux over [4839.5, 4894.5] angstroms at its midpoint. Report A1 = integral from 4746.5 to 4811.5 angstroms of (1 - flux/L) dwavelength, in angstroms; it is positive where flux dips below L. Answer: 4.7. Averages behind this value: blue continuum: 5.37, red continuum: 7.81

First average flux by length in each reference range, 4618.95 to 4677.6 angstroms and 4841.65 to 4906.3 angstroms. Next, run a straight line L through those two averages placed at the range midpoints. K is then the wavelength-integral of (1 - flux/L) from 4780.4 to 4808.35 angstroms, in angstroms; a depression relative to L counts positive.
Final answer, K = 2.4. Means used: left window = 5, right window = 7.88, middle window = 6.27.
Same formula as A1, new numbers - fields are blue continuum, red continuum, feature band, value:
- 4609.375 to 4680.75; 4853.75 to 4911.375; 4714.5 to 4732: 1.2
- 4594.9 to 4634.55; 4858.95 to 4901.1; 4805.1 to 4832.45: 1.7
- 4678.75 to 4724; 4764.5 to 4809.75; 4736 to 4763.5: 0.4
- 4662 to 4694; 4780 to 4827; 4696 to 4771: 1.4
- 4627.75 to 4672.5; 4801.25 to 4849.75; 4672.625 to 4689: 1.0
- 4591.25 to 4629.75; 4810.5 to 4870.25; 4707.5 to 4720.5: 1.0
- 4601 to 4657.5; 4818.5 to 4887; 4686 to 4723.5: 2.0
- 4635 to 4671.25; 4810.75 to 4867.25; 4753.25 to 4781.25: 2.4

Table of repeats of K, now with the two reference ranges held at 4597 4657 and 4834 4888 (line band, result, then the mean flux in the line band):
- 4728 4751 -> 1.6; 5.81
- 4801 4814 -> 1.2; 6.42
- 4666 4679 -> 0.8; 5.11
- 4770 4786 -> 1.5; 6.08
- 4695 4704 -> 0.6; 5.42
